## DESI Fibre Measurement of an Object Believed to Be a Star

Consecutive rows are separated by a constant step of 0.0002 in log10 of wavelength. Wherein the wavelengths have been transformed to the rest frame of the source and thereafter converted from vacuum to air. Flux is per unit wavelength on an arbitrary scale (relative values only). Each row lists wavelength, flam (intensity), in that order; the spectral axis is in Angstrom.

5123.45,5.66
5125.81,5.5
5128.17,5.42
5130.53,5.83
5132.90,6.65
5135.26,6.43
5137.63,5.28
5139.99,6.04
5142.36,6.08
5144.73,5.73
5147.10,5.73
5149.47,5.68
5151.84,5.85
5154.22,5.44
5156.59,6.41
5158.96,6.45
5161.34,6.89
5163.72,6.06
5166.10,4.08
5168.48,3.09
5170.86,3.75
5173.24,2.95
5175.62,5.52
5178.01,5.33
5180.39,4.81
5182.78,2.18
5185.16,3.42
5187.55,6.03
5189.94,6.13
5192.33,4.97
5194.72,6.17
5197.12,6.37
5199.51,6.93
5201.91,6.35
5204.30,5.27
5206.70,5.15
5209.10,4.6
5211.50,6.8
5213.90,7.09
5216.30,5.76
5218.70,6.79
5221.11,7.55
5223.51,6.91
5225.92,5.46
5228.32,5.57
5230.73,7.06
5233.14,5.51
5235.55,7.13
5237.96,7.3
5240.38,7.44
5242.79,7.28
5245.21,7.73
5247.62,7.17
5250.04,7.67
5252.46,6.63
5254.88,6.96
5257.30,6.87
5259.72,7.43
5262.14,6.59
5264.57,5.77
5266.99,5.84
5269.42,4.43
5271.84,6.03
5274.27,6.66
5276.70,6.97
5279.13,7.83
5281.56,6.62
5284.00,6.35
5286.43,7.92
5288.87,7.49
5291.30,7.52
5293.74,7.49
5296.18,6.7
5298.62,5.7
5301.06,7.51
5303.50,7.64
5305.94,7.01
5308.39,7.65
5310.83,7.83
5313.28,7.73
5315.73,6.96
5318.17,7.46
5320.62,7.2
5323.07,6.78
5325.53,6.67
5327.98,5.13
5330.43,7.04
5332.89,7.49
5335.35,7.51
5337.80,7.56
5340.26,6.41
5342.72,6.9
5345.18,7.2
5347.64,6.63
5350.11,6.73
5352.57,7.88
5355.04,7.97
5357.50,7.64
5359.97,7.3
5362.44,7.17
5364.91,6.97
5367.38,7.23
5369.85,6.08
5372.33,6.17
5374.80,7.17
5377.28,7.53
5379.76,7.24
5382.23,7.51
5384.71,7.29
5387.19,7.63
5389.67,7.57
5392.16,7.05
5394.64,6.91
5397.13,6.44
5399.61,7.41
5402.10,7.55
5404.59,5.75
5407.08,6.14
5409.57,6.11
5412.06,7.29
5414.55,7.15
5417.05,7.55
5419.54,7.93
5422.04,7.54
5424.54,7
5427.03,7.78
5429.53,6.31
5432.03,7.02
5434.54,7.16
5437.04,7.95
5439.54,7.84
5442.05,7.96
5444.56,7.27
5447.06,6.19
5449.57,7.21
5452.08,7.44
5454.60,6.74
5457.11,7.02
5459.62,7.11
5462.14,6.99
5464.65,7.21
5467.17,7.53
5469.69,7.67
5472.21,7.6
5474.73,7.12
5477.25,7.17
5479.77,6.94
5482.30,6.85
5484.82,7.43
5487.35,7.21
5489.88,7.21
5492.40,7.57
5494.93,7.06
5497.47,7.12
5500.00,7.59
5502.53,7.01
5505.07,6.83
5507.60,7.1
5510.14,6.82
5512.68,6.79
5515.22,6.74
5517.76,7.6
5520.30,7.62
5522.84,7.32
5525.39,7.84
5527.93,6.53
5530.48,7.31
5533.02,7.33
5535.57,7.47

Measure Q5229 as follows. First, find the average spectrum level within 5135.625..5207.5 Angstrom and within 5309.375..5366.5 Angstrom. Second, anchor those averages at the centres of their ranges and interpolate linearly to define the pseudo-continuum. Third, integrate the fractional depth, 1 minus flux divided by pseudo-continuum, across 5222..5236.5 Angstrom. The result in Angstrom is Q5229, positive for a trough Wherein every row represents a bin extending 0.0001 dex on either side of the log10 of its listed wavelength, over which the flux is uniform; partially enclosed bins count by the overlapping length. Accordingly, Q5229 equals -0.8 Angstrom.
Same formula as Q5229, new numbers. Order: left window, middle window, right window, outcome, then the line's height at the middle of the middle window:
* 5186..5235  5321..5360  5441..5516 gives -2.5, 6.62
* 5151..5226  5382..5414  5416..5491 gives -0.3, 6.9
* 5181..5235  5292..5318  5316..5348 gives -2.1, 6.69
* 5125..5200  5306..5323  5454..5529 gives -3.2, 6.22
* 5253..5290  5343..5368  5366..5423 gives -1.2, 6.92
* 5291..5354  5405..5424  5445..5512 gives 0.2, 7.12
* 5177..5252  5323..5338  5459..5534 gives -0.6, 6.58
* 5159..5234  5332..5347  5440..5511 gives -1.8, 6.37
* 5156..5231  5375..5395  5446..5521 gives -2.3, 6.6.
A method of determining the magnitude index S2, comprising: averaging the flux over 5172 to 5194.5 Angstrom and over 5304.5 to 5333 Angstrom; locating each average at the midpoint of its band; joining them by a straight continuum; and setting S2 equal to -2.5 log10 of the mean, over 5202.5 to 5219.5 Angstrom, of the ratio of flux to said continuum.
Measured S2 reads -0.15 mag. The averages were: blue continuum 4.66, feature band 5.92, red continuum 7.07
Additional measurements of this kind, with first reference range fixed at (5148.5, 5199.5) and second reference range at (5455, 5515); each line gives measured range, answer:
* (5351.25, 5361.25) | -0.211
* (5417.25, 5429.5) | -0.104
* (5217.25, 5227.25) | -0.211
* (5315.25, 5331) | -0.104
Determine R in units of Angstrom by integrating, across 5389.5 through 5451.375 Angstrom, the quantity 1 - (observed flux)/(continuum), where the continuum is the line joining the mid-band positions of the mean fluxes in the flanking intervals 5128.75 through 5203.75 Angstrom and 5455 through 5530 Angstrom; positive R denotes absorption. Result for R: -2.9 Angstrom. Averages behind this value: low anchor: 5.44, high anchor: 7.19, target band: 7.12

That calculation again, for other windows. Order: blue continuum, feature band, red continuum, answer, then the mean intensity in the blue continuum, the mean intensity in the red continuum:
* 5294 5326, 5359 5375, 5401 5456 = 0.68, 7.16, 7.13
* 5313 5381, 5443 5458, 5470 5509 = 0.34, 7.05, 7.2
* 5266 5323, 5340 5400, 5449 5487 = -0.43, 6.98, 7.2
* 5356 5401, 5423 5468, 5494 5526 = -0.32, 7.13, 7.17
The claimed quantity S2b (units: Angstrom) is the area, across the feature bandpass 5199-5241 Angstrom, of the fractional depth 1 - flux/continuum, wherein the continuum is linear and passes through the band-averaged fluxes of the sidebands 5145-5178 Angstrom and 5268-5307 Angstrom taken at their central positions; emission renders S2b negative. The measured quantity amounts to -2.5 Angstrom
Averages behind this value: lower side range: 5.24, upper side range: 6.86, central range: 6.35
